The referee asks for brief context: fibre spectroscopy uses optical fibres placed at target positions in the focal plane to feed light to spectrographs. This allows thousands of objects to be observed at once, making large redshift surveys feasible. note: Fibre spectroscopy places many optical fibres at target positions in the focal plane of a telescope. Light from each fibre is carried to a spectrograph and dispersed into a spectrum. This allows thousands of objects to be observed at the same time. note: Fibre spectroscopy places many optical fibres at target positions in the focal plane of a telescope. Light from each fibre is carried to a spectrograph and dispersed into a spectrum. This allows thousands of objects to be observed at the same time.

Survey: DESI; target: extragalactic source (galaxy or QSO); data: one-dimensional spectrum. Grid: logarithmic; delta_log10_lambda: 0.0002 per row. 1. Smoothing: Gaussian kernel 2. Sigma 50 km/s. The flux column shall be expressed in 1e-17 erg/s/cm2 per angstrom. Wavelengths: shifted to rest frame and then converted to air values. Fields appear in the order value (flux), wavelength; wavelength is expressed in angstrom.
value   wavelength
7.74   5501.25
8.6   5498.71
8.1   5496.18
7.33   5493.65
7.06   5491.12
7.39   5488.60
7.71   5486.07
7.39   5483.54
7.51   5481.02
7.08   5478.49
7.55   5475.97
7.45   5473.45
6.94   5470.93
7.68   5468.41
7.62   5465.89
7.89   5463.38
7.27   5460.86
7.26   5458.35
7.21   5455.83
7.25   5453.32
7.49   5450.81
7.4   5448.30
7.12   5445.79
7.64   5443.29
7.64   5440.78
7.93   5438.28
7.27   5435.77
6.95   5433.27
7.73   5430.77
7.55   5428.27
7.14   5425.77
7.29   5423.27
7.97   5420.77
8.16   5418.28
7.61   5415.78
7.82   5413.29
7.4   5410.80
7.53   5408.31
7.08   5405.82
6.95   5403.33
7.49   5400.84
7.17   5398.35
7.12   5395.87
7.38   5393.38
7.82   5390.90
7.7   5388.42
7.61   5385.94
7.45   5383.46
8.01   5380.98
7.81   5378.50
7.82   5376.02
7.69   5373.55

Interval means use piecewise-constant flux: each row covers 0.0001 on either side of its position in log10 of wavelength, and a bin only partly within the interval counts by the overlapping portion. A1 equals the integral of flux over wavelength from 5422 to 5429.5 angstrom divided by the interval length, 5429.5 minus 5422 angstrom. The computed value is 7.32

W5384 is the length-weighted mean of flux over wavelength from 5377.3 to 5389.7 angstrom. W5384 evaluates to 7.72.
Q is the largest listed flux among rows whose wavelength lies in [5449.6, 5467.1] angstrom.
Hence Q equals 7.89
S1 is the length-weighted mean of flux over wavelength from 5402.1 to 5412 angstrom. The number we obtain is 7.24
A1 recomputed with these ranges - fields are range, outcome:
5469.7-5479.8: 7.25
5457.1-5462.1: 7.27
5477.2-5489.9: 7.42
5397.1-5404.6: 7.2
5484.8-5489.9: 7.55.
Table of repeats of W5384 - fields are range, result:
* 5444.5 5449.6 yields 7.27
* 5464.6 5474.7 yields 7.43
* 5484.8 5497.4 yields 7.52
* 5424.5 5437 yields 7.33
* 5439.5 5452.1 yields 7.46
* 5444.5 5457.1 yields 7.3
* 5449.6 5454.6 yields 7.37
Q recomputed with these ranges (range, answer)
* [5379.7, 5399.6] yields 8.01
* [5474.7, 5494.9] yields 7.71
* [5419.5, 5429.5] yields 7.97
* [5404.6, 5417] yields 7.82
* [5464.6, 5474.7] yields 7.68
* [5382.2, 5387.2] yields 7.61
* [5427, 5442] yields 7.93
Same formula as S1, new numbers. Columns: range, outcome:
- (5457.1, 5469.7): 7.54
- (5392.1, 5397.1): 7.25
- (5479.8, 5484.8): 7.46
